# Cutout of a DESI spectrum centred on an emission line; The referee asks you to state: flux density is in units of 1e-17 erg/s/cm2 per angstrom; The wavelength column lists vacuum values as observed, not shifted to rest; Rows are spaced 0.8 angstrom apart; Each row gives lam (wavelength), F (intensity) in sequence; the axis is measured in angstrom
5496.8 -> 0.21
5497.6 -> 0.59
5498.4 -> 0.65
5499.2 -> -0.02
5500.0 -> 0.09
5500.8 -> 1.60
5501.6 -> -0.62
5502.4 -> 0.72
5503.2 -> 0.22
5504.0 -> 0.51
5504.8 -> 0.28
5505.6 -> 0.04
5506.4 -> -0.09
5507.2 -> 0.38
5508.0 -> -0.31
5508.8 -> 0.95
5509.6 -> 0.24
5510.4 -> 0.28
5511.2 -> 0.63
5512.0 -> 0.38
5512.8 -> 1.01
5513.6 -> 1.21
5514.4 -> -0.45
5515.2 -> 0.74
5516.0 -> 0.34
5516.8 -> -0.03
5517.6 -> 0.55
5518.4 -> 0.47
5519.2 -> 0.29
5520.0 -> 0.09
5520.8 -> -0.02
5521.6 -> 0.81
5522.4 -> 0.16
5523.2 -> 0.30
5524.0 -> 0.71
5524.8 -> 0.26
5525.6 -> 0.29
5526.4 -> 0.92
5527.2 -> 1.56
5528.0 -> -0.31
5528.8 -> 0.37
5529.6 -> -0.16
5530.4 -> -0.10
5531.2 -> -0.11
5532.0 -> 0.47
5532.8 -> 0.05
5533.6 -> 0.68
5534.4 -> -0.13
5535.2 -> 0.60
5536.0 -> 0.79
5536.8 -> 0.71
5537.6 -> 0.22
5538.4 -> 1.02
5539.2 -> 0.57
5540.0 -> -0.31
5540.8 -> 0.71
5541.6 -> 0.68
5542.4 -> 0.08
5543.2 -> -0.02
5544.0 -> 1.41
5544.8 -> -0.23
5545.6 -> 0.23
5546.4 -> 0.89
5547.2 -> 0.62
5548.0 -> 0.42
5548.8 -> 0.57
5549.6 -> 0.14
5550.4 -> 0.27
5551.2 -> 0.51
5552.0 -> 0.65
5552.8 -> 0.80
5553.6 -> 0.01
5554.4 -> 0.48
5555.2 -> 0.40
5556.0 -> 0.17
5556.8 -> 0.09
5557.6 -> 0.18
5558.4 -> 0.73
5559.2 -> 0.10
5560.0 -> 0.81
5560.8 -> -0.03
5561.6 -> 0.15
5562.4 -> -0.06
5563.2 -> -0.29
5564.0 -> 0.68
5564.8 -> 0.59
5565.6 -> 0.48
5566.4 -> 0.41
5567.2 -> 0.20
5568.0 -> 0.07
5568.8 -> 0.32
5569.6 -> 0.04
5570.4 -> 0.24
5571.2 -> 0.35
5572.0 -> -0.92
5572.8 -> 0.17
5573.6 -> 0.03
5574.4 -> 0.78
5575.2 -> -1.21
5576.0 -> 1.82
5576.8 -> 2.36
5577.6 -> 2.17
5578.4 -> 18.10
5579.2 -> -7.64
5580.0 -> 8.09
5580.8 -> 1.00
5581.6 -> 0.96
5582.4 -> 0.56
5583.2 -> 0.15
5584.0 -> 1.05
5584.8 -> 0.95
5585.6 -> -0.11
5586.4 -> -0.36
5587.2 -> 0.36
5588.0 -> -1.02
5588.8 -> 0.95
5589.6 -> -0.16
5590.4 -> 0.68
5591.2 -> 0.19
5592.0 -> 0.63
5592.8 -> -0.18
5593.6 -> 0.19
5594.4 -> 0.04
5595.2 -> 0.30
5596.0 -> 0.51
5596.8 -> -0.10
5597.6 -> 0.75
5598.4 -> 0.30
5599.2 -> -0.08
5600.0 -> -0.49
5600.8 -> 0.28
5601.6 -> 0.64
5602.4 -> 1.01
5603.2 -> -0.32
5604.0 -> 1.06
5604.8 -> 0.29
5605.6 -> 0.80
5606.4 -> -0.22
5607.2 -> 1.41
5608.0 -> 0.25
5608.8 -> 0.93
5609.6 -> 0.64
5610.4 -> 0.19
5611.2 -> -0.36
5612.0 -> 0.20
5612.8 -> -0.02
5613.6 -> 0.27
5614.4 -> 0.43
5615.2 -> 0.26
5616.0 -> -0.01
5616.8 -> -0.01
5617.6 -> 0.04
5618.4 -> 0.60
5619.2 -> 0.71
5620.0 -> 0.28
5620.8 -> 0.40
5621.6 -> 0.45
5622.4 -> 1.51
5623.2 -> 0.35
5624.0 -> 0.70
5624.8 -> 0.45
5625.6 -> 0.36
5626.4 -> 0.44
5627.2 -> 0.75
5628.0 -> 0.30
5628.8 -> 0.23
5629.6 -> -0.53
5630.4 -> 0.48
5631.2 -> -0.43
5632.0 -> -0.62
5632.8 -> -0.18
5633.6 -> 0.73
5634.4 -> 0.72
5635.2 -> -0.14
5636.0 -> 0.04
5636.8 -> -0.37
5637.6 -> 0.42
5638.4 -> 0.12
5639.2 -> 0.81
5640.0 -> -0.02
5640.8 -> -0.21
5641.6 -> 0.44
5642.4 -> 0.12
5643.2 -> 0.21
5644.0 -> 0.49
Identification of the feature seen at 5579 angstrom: Mg II 2798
